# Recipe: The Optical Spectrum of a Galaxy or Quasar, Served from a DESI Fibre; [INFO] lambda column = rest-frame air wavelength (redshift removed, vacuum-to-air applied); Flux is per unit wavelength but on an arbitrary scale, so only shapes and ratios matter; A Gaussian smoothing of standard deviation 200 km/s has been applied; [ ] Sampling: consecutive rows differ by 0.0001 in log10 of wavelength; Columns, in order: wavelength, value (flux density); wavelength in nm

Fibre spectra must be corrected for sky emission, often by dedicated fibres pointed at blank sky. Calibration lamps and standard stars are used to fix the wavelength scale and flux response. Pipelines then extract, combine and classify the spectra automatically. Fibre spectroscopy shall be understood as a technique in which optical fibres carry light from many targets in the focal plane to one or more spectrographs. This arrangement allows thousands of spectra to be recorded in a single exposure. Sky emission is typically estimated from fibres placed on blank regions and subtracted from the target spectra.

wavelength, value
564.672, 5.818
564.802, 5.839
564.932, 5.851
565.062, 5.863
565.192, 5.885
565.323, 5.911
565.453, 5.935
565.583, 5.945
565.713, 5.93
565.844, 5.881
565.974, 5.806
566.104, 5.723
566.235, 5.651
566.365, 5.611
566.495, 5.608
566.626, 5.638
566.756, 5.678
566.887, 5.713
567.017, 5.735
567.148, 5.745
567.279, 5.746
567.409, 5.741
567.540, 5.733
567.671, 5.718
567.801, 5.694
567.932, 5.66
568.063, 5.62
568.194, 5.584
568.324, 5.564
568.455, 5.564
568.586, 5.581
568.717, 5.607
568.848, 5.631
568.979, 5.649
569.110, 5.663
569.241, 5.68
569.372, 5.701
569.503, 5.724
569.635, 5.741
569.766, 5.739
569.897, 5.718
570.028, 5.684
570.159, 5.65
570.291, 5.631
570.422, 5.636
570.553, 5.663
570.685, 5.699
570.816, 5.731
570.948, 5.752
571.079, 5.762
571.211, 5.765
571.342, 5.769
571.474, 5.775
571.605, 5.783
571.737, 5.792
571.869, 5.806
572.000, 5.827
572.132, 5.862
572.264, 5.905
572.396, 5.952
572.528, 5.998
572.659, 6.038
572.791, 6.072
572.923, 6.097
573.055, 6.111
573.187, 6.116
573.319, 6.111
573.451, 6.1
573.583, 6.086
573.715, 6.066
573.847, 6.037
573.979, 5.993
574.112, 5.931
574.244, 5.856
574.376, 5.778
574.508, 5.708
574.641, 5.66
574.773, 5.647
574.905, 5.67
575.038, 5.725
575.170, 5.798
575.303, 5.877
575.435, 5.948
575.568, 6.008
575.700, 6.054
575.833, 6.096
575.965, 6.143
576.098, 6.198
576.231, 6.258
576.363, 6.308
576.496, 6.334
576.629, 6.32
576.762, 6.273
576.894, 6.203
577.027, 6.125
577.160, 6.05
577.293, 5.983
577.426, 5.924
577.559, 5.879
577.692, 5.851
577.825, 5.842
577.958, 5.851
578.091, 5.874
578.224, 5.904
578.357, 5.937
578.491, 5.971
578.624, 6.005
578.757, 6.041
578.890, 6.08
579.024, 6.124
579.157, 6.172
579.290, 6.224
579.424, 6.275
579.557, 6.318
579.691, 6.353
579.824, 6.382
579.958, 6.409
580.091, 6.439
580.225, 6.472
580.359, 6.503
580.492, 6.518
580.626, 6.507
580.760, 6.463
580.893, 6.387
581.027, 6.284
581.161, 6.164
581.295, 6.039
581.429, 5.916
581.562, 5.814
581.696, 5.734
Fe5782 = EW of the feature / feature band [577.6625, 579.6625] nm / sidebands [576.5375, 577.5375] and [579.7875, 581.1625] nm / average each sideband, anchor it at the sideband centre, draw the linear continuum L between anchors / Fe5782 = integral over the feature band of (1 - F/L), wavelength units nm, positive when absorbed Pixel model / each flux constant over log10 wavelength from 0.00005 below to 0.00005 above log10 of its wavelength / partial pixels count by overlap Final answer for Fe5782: 0.071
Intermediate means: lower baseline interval 6.12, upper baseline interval 6.42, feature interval 6.04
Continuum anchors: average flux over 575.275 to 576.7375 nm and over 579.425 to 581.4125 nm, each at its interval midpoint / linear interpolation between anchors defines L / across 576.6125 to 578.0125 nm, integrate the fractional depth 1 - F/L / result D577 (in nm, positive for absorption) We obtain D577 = 0.04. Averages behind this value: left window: 6.15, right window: 6.36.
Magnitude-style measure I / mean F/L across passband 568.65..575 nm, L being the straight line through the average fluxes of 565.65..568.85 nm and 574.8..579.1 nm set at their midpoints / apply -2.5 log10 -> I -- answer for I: 0.004 mag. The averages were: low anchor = 5.69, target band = 5.82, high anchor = 6.02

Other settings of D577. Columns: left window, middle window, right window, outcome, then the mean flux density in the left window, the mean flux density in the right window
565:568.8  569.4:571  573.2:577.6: 0.04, 5.73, 6.01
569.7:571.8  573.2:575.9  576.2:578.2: 0.01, 5.72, 6.07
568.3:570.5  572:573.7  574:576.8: -0.05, 5.66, 5.98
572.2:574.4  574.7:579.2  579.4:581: 0.16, 6.02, 6.42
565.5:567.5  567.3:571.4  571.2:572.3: 0.07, 5.75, 5.81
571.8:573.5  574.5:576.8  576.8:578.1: -0.01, 6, 5.97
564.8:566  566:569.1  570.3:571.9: 0.09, 5.89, 5.74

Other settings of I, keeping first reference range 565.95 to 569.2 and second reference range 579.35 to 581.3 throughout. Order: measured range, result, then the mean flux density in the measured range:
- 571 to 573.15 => 0.00 mag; 5.9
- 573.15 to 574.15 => -0.01 mag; 6.05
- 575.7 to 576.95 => -0.01 mag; 6.23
